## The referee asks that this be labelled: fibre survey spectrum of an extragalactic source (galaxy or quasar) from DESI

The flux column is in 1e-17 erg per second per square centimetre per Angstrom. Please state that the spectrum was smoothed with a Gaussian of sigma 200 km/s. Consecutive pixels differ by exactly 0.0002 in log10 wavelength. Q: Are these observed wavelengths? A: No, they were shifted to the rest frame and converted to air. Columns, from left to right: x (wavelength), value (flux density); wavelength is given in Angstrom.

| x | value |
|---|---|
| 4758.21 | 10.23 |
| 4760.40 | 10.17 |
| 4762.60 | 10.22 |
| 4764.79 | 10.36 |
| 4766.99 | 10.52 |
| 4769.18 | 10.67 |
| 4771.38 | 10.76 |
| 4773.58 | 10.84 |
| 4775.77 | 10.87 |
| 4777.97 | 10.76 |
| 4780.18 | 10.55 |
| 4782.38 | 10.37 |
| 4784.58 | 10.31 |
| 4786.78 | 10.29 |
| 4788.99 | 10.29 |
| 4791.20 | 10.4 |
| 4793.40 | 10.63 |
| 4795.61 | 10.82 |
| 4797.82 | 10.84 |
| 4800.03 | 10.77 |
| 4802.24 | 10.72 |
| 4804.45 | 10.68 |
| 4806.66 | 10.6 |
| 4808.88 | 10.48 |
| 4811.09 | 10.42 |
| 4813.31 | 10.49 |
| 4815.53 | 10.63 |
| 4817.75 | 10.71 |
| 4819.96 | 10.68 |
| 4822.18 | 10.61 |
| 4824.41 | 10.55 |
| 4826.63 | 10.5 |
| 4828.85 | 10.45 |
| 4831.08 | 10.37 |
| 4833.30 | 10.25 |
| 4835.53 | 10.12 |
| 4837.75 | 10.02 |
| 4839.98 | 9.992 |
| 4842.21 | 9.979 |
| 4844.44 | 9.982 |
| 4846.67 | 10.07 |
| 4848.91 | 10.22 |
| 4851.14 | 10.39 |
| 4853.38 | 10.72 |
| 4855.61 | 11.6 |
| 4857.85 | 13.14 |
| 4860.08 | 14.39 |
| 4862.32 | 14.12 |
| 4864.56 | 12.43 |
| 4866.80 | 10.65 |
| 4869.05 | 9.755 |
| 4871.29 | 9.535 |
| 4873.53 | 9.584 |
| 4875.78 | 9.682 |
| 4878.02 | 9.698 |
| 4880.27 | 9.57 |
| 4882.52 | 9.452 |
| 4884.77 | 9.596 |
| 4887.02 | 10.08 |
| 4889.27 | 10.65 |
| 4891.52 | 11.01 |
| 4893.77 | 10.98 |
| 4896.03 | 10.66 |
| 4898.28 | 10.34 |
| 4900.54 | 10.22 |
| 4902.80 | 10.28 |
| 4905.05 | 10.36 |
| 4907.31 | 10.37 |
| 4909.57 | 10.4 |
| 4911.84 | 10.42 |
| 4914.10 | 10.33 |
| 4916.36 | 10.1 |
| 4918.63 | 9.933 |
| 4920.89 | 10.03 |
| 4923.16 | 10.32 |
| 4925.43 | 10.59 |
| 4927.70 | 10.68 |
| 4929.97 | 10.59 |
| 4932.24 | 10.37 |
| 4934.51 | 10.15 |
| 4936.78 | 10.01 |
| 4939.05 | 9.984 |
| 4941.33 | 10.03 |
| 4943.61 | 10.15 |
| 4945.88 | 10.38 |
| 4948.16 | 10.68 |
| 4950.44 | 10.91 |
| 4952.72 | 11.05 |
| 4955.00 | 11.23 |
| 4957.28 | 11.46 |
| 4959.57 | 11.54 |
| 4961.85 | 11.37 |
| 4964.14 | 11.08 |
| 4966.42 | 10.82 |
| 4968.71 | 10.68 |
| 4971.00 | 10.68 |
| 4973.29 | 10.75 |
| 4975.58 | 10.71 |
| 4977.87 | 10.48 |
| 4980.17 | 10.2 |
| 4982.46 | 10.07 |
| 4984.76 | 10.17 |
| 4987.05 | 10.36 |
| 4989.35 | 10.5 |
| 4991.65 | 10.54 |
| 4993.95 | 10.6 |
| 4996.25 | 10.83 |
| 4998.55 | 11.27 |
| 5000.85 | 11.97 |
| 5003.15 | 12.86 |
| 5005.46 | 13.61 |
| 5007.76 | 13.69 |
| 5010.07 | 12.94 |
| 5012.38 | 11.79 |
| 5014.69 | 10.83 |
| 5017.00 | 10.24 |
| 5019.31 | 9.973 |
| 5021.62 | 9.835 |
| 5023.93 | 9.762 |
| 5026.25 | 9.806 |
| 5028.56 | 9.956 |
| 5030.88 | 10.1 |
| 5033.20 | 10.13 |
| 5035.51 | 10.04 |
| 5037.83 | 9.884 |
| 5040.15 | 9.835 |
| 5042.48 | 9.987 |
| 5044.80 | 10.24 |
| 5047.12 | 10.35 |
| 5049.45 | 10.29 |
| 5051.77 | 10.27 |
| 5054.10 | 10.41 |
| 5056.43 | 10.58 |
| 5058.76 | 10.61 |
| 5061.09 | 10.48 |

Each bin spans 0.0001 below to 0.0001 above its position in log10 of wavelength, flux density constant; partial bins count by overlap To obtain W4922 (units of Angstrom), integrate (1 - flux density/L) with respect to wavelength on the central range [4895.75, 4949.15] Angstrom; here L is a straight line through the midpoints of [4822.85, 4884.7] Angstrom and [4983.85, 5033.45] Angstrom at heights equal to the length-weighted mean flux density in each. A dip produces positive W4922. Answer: 2.4 Angstrom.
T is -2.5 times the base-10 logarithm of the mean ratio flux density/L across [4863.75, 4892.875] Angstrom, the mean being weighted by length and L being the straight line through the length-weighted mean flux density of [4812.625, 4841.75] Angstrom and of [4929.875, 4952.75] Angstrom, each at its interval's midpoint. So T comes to 0.028 mag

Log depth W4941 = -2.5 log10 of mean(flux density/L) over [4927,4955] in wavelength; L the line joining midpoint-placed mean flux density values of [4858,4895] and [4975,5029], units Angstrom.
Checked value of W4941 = 0.04 mag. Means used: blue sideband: 10.8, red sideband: 11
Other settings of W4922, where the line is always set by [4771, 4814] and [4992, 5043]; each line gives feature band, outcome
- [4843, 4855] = 0.39 Angstrom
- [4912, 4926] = 0.72 Angstrom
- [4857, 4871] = -2.01 Angstrom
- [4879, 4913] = 1.42 Angstrom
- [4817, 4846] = 0.91 Angstrom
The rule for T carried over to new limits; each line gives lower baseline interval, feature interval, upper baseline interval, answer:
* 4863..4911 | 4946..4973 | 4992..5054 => -0.05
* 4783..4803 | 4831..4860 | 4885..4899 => -0.01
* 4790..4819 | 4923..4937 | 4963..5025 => 0.05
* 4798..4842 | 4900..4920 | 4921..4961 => 0.03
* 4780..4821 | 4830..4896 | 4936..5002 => 0.00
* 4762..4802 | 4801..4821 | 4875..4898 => -0.01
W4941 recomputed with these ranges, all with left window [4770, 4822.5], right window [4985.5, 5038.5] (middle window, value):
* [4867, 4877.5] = 0.11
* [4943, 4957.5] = 0.00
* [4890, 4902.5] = 0.01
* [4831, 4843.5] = 0.06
